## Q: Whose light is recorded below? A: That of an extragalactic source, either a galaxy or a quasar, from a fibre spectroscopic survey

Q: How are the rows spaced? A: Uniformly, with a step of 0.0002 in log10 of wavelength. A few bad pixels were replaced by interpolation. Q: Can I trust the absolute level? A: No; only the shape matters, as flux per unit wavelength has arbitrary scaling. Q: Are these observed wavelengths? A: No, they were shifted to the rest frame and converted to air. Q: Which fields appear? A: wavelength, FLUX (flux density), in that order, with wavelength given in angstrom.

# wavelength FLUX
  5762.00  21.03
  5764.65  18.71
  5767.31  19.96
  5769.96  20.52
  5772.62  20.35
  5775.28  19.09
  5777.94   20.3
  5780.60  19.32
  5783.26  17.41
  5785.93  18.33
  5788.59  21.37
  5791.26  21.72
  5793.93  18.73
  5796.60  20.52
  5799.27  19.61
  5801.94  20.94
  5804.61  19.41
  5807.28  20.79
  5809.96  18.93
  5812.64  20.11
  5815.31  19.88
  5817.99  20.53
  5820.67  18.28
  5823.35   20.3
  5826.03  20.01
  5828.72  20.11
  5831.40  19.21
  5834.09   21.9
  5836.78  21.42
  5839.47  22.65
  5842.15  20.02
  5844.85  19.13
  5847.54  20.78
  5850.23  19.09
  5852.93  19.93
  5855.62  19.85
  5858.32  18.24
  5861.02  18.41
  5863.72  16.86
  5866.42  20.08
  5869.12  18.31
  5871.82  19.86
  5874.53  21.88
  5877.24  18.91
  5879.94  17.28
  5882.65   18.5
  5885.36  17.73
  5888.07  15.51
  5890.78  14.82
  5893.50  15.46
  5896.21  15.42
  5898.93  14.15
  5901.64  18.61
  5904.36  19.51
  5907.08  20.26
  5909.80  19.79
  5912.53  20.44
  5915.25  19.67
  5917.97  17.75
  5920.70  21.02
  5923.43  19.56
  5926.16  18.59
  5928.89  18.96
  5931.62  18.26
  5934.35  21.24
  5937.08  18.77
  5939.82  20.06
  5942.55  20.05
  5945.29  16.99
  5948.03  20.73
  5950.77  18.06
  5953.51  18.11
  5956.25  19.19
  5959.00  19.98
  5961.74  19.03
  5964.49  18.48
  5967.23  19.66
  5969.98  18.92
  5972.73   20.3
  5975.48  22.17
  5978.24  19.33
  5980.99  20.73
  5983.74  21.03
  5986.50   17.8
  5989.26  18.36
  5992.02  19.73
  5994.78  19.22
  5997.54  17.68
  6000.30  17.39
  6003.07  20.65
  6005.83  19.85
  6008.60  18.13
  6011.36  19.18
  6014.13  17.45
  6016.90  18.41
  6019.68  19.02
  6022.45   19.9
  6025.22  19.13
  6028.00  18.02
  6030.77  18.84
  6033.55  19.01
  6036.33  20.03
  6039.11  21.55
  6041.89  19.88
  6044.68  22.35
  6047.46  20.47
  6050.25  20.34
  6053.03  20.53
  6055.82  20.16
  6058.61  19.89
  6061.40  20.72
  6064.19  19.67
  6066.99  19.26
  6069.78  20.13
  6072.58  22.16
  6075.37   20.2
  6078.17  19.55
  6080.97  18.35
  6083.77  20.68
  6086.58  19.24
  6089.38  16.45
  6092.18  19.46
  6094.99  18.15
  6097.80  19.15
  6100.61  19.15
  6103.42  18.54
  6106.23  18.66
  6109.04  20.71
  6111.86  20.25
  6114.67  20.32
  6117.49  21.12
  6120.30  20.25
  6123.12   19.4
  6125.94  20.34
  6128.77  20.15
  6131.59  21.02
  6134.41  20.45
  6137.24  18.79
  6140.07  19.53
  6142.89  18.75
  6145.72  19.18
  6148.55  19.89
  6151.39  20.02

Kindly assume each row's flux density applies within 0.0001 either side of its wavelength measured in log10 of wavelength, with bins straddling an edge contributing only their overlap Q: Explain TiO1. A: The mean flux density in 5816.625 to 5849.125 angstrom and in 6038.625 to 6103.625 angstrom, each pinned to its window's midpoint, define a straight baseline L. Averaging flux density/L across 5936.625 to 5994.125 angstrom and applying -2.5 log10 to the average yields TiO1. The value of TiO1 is 0.036 mag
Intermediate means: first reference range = 20.4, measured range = 19.4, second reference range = 19.8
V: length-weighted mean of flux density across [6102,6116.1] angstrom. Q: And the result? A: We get 19.7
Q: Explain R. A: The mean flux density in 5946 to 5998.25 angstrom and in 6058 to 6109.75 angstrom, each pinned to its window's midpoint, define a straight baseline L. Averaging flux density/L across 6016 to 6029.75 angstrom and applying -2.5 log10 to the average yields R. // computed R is 0.03 mag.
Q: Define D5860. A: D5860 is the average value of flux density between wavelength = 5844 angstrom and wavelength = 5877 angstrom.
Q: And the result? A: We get 19.4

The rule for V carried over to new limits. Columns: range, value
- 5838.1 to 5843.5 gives 21.3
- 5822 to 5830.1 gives 20.1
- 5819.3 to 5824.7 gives 19.3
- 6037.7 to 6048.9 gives 21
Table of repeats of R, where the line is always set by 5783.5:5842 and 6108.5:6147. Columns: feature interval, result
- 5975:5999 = 0.03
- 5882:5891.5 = 0.21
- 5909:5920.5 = 0.03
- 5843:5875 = 0.05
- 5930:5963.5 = 0.05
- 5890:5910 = 0.17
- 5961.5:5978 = 0.02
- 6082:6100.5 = 0.07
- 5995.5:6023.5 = 0.07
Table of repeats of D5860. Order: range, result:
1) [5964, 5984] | 20.1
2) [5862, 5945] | 18.6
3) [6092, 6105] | 18.8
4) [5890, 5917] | 17.9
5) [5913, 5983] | 19.5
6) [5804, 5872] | 19.8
